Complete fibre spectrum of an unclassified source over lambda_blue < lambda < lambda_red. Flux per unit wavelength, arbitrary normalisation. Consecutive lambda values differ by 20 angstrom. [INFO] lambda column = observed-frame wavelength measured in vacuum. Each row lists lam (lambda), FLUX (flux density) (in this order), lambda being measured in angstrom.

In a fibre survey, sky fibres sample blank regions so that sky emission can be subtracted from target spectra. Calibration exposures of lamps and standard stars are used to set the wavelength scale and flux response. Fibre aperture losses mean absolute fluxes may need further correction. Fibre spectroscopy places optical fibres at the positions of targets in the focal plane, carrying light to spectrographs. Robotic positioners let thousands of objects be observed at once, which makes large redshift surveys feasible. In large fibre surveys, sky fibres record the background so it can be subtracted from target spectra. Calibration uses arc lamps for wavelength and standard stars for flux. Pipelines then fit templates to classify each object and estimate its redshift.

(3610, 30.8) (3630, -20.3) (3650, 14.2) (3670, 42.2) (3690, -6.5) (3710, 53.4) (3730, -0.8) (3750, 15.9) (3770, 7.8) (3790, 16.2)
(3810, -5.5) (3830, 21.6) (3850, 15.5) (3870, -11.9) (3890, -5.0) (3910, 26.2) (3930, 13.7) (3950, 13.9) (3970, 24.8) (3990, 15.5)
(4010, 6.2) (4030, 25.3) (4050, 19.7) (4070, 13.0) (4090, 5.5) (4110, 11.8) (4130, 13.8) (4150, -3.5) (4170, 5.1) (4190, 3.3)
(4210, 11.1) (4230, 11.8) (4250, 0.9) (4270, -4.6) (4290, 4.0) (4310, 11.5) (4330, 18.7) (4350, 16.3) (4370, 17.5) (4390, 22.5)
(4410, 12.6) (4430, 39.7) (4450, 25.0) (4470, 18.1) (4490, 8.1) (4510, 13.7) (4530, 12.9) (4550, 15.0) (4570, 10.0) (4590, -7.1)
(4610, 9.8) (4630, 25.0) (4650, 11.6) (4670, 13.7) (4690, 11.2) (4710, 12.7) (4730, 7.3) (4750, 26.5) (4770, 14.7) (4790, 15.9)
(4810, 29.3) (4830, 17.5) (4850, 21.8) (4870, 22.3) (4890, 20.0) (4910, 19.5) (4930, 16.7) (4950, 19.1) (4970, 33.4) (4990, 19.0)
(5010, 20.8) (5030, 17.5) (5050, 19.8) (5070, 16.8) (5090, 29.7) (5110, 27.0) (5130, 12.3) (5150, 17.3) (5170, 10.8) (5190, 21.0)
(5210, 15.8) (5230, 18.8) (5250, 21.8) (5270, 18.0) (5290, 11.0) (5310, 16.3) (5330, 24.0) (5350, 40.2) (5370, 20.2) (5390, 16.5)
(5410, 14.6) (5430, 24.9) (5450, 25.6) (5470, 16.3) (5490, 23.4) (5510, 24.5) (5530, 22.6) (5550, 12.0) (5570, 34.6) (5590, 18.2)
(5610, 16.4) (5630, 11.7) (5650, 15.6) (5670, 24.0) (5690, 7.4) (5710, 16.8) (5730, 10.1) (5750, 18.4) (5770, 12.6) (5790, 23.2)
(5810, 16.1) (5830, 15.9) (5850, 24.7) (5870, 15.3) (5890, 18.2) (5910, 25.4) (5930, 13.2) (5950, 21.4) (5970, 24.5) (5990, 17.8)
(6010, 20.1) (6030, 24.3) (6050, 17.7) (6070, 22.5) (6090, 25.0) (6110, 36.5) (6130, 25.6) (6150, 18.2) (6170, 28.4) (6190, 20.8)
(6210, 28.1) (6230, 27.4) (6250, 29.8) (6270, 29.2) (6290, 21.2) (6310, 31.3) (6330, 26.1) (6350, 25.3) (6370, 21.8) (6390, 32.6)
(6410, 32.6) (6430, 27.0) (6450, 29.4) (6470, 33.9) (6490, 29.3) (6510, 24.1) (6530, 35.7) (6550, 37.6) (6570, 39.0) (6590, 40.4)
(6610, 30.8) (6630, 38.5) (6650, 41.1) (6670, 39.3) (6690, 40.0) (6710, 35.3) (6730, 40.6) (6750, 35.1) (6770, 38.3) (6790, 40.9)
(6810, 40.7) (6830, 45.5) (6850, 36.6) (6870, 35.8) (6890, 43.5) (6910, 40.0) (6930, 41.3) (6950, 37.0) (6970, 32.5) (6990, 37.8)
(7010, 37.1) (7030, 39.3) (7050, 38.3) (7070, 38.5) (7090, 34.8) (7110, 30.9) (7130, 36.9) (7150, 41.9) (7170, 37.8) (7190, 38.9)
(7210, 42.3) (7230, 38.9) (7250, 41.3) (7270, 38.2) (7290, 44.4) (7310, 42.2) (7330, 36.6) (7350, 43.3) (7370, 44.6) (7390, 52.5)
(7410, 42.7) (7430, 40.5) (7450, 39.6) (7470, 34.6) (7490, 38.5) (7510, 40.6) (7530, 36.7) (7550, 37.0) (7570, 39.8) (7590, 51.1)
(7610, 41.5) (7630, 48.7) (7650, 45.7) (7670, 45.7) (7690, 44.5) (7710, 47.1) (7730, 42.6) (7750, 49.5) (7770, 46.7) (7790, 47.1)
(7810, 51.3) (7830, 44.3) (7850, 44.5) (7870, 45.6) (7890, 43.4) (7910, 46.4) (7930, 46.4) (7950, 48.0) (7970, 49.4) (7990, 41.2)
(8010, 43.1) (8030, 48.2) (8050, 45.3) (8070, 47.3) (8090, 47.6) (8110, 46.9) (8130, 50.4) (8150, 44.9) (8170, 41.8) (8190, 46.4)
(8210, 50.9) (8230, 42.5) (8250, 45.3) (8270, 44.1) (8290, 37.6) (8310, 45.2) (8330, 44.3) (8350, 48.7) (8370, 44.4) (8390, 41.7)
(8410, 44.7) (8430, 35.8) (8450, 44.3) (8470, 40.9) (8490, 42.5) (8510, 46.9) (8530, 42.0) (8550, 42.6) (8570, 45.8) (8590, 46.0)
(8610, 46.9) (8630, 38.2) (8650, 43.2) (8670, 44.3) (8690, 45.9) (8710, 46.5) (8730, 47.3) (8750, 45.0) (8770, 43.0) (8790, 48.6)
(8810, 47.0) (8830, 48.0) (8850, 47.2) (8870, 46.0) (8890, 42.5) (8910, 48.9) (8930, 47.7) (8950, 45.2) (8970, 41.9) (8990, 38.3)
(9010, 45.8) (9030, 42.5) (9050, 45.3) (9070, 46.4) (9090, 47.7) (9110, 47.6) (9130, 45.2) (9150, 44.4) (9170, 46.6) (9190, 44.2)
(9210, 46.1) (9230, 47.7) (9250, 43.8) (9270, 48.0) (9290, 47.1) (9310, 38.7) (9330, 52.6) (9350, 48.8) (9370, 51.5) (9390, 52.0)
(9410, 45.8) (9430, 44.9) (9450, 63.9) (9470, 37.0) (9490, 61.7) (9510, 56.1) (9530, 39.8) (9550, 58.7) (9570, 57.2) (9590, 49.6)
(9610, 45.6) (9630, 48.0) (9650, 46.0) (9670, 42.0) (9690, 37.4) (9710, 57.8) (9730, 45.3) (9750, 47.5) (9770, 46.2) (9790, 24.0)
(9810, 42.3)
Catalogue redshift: 0.638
